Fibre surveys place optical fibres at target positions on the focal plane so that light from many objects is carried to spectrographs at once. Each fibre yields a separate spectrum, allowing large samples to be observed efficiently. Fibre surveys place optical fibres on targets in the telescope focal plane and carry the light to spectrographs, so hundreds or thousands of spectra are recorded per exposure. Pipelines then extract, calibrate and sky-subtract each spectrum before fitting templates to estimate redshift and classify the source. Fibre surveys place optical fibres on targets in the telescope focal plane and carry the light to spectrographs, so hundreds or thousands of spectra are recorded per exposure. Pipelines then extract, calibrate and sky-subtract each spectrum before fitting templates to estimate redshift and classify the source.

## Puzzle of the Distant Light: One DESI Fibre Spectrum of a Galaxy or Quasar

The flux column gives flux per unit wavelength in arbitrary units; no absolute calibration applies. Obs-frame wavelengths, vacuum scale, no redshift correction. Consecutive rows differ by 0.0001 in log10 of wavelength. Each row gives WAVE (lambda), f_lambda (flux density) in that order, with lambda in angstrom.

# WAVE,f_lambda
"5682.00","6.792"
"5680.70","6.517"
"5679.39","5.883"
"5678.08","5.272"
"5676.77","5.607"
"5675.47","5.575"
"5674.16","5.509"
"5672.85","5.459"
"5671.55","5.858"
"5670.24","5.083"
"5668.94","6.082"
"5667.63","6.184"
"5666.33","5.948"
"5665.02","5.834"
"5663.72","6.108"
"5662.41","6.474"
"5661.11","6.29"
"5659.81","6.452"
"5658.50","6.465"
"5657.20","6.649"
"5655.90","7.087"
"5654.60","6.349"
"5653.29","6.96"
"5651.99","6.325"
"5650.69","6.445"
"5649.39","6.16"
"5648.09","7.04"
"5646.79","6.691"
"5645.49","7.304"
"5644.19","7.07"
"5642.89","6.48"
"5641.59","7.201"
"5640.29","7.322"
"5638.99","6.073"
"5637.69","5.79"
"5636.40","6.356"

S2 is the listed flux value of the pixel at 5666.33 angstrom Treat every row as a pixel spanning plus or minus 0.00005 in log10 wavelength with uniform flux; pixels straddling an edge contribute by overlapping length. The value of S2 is 5.948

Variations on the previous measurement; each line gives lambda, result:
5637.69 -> 5.79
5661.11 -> 6.29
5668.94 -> 6.082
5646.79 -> 6.691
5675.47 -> 5.575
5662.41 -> 6.474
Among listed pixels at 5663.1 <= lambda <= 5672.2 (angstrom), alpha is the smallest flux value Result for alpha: 5.083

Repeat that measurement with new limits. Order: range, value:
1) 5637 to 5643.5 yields 5.79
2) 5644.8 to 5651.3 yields 6.16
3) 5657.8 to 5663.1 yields 6.29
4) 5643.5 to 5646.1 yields 7.07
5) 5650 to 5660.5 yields 6.325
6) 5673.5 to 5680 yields 5.272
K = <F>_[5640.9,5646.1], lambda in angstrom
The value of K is 7.01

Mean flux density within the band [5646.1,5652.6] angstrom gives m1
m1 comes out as 6.54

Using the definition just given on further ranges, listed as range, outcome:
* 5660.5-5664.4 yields 6.29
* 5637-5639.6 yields 5.95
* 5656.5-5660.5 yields 6.53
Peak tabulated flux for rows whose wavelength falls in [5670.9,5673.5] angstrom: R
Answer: 5.858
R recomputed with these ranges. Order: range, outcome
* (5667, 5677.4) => 6.184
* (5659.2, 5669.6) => 6.474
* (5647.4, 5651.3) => 7.04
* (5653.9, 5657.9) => 7.087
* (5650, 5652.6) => 6.445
